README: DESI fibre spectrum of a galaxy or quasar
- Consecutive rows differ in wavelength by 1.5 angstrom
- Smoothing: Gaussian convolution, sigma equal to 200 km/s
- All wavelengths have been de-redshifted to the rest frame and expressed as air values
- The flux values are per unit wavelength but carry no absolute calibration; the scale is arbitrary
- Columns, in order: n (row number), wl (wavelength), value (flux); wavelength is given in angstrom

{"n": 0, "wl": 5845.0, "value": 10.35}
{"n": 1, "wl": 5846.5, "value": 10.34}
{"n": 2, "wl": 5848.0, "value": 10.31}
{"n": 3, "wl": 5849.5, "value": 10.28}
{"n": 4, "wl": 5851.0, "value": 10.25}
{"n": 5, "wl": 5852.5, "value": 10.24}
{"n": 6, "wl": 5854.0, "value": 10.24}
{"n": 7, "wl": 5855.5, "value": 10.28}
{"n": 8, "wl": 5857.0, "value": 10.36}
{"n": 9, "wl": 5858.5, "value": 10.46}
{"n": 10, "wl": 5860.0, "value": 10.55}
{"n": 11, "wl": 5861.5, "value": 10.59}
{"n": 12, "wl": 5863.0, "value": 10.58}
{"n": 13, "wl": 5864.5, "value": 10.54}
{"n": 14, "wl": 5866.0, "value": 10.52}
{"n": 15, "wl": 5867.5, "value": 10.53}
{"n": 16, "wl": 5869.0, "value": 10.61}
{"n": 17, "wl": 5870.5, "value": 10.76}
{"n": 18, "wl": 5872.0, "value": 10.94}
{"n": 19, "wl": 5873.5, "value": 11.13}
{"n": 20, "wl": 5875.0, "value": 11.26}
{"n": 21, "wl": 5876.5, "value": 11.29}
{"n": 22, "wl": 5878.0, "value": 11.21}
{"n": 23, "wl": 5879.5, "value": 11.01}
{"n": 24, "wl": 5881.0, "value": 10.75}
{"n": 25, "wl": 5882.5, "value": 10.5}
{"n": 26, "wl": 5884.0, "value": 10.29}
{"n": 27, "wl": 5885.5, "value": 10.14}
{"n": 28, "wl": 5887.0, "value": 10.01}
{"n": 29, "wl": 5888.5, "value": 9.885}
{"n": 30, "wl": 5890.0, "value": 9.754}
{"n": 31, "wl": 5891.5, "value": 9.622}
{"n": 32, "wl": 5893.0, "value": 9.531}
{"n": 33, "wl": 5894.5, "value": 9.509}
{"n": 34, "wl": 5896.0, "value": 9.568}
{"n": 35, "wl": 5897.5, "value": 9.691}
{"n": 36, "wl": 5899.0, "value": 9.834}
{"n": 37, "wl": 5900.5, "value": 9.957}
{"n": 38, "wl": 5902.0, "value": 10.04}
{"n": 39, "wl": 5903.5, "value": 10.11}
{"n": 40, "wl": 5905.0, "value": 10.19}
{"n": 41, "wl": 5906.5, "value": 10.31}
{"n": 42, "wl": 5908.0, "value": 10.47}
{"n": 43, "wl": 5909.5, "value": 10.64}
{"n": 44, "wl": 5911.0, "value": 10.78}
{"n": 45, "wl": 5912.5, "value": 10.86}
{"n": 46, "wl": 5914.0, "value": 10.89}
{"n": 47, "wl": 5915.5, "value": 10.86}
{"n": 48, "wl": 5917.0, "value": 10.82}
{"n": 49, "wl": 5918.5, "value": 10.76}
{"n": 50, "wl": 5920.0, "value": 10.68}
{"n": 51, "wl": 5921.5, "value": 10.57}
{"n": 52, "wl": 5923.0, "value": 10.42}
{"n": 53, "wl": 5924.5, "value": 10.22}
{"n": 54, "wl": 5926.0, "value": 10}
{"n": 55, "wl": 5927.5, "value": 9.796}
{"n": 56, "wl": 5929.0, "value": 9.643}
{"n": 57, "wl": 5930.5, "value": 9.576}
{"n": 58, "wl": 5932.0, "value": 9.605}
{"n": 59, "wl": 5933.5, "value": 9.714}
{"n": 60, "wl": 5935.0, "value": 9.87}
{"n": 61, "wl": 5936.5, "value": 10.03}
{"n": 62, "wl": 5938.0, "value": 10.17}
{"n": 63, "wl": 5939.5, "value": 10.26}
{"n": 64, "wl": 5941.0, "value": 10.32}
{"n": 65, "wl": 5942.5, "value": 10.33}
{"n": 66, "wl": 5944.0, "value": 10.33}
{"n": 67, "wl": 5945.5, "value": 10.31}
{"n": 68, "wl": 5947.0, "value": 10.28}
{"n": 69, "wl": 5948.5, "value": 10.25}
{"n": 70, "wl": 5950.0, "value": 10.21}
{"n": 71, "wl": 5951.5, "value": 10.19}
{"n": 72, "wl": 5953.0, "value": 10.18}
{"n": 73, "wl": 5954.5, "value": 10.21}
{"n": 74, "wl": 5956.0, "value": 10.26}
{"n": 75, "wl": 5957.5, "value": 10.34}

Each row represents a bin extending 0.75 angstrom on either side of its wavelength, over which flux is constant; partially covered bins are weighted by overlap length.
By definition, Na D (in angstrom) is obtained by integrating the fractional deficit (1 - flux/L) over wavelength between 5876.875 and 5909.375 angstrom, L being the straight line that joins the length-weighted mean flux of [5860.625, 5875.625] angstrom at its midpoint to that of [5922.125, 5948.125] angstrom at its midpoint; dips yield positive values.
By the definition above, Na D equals 1.1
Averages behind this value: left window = 10.7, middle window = 10.1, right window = 10.1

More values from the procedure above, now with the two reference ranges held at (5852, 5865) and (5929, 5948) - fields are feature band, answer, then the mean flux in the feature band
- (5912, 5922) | -0.62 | 10.8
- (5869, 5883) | -0.85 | 11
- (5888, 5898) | 0.61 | 9.64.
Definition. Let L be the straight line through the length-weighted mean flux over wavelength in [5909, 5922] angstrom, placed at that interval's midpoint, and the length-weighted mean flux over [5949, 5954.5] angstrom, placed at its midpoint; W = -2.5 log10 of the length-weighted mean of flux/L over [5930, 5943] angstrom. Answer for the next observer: 0.048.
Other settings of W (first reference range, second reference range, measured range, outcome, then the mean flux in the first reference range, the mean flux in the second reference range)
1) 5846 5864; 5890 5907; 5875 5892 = -0.05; 10.4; 9.84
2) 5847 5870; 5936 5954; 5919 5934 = 0.03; 10.4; 10.2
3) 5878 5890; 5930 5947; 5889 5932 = 0.01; 10.4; 10.1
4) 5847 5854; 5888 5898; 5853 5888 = -0.07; 10.3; 9.64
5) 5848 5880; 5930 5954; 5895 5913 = 0.02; 10.6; 10.1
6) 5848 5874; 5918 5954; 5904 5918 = -0.04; 10.5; 10.2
